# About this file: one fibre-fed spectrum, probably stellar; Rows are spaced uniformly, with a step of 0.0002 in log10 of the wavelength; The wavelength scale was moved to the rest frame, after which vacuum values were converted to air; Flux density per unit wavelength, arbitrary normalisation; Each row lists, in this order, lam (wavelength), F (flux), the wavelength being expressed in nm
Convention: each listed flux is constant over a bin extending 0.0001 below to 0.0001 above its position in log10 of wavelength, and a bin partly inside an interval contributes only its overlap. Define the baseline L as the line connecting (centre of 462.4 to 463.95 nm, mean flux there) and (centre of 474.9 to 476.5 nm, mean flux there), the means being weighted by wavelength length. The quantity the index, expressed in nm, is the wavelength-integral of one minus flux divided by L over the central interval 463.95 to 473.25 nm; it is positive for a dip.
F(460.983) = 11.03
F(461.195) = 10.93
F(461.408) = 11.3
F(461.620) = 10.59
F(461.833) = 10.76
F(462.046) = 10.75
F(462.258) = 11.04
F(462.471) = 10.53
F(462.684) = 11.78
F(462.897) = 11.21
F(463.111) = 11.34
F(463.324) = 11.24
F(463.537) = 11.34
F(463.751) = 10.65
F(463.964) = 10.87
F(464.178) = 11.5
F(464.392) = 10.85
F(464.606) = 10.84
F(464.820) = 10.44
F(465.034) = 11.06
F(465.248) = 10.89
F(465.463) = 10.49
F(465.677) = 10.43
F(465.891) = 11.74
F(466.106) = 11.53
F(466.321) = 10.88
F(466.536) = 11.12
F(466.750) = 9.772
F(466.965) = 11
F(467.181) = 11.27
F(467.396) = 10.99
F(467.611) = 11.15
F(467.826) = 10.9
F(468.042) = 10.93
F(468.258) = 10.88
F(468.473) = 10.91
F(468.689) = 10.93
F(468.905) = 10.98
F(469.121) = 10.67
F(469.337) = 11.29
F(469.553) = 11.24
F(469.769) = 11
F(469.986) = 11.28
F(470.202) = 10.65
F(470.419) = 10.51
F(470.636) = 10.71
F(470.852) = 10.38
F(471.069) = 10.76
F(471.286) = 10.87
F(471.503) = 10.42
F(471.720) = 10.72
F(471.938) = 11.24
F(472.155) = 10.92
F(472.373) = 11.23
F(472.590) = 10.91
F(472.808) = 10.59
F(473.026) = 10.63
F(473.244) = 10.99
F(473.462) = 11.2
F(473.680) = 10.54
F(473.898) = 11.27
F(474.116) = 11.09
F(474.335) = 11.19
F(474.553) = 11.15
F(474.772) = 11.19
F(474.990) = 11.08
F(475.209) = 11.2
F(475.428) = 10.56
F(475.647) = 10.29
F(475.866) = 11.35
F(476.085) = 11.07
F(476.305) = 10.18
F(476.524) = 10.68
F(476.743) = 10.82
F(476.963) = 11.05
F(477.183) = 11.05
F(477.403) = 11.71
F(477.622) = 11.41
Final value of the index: 0.09 nm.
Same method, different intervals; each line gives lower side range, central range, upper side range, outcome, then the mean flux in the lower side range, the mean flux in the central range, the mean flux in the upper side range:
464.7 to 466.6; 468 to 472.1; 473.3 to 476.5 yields 0.03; 10.9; 10.9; 10.9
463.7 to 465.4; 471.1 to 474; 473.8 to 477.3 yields 0.01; 10.9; 10.9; 11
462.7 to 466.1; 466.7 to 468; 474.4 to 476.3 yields 0.01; 11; 10.9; 10.9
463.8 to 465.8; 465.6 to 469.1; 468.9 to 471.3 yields -0.04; 10.8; 11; 10.9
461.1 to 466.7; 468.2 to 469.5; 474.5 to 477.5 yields 0.00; 11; 11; 10.9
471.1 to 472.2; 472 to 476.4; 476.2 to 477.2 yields -0.06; 10.8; 10.9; 10.7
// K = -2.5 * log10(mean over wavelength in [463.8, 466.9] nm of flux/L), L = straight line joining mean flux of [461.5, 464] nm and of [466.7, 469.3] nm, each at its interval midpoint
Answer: 0.01 mag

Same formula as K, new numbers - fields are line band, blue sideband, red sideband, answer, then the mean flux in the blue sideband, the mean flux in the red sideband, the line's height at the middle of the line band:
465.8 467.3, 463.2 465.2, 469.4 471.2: -0.011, 11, 10.8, 10.9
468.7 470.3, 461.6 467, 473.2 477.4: -0.006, 11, 11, 11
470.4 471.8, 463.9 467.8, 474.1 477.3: 0.030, 10.9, 10.9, 10.9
